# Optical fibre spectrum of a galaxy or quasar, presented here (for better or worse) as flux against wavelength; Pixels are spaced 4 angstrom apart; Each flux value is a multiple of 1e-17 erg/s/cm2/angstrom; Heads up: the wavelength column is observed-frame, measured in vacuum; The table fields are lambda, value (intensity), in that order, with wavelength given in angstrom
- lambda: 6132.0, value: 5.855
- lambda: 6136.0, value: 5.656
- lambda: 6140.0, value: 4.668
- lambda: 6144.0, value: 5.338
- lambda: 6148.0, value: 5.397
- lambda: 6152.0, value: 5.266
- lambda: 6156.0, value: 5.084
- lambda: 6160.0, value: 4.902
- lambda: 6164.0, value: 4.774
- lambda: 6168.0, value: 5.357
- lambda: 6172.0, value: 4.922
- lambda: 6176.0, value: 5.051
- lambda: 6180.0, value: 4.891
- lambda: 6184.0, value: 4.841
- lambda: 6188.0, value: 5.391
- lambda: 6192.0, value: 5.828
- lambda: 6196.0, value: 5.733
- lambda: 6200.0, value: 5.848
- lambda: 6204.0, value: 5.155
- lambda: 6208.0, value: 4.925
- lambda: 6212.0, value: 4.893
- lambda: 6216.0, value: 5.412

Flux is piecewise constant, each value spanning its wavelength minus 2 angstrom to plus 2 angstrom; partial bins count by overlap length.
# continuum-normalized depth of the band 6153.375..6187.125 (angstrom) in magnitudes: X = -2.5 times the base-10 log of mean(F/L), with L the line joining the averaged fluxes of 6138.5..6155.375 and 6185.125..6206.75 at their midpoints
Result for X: 0.07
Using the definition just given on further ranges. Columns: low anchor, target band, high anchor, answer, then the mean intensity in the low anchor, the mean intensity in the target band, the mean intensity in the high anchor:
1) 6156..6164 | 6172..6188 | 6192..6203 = 0.08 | 4.92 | 4.98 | 5.74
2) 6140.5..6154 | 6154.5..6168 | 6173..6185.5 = 0.03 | 5.26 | 4.98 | 4.93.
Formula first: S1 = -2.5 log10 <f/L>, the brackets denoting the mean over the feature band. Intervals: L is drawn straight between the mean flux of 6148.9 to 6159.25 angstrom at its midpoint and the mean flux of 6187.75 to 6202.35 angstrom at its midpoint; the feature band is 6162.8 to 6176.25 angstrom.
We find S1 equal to 0.07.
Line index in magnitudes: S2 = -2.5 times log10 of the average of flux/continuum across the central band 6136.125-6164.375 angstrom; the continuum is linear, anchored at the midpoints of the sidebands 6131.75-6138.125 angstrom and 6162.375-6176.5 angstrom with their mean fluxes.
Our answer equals 0.06 mag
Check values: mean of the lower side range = 5.71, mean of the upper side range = 5.03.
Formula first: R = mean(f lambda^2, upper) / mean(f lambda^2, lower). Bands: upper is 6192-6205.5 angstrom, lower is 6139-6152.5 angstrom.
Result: 1.10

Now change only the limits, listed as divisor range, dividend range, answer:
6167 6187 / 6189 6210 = 1.10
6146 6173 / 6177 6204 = 1.07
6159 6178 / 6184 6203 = 1.12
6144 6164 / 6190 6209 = 1.09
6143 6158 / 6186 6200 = 1.09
